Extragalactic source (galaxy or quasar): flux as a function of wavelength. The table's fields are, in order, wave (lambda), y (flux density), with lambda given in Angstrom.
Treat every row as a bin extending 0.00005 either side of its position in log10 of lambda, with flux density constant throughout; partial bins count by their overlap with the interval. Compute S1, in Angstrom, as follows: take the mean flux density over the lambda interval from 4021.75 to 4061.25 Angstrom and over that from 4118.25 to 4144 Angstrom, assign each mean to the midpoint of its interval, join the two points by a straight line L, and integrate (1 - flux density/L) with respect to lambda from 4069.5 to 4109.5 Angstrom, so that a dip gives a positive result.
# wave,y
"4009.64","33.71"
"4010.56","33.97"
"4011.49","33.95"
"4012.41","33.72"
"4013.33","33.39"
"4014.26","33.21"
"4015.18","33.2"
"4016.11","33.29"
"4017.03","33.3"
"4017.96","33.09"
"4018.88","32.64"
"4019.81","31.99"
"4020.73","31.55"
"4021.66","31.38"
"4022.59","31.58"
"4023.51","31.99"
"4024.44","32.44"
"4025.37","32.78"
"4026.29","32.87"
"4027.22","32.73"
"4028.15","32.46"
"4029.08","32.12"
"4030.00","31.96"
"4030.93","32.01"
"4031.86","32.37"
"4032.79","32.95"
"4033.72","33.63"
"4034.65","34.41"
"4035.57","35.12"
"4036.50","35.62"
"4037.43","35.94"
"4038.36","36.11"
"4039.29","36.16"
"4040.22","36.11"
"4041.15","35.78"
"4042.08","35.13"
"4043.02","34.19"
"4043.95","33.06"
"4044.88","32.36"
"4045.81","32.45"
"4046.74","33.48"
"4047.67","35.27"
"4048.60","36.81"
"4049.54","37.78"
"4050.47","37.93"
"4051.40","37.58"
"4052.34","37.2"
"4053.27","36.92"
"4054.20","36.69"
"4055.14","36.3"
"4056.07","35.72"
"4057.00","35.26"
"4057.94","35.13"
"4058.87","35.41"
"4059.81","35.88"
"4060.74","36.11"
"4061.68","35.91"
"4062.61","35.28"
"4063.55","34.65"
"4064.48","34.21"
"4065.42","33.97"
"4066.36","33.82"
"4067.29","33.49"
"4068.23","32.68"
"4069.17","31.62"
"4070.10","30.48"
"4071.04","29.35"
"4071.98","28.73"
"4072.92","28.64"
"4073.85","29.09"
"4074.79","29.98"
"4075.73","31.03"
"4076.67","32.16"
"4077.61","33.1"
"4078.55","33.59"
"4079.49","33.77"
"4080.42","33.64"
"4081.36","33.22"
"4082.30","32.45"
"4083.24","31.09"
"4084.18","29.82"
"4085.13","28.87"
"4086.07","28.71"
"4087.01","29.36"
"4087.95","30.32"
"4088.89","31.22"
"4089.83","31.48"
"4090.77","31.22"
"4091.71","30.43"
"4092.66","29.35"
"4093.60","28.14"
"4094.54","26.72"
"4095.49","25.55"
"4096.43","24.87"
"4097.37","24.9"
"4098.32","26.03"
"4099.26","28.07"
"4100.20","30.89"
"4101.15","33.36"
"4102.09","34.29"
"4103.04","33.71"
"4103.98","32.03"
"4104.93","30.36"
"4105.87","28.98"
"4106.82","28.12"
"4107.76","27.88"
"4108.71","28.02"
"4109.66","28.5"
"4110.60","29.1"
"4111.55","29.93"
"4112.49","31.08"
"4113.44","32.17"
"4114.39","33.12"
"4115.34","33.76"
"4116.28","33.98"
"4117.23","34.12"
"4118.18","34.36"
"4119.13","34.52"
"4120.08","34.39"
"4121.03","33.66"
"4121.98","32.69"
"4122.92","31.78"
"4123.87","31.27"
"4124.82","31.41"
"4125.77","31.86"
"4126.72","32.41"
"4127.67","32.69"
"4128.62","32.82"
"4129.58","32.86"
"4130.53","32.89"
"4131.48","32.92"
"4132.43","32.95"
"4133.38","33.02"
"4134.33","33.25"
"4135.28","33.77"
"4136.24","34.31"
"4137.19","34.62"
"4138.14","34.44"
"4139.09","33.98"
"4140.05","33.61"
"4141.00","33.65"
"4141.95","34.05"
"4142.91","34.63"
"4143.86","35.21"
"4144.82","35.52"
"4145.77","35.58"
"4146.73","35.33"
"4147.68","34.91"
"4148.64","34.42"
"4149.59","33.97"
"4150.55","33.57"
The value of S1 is 4.5 Angstrom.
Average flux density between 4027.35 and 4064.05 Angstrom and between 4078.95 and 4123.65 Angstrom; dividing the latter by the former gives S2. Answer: 0.9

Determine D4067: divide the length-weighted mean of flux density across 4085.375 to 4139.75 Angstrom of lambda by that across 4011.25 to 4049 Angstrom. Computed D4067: 0.93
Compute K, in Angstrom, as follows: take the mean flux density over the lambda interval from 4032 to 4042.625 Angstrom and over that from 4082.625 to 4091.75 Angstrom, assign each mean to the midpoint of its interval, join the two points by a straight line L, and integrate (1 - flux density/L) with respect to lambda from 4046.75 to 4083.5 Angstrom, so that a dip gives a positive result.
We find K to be -1.7 Angstrom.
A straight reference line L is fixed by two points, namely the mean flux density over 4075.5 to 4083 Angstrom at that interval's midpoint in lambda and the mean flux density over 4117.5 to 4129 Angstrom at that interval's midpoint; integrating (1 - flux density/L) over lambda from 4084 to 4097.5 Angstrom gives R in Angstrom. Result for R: 1.7 Angstrom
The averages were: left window 32.9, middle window 28.8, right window 32.9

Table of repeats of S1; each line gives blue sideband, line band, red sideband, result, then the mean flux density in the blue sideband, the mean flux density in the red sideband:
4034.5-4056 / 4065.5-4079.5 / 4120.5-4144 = 1.4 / 35.6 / 33.2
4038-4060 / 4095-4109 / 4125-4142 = 2.0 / 35.6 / 33.3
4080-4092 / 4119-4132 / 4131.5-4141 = 0.2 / 30.9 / 33.7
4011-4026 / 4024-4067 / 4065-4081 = -3.4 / 32.7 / 31.7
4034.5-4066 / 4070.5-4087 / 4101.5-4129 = 1.4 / 35.5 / 31.8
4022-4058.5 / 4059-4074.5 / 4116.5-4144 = 0.6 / 34.5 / 33.4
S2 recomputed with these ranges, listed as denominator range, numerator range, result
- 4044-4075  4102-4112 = 0.88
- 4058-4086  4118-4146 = 1.03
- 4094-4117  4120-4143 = 1.11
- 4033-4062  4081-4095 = 0.85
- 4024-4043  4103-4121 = 0.93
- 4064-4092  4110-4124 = 1.04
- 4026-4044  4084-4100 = 0.84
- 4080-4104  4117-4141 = 1.11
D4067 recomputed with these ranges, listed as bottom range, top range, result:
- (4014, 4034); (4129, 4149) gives 1.05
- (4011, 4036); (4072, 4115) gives 0.92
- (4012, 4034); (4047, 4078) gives 1.04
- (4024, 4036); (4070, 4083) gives 0.95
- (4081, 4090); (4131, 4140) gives 1.10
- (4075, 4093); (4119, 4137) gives 1.05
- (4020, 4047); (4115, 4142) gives 1.00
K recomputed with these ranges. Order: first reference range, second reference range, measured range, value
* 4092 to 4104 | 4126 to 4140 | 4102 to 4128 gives -0.6 Angstrom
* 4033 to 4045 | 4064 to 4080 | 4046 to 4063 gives -1.3 Angstrom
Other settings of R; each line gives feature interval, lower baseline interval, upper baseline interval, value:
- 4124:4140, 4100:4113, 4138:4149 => 0.1 Angstrom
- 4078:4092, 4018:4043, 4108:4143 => 0.7 Angstrom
